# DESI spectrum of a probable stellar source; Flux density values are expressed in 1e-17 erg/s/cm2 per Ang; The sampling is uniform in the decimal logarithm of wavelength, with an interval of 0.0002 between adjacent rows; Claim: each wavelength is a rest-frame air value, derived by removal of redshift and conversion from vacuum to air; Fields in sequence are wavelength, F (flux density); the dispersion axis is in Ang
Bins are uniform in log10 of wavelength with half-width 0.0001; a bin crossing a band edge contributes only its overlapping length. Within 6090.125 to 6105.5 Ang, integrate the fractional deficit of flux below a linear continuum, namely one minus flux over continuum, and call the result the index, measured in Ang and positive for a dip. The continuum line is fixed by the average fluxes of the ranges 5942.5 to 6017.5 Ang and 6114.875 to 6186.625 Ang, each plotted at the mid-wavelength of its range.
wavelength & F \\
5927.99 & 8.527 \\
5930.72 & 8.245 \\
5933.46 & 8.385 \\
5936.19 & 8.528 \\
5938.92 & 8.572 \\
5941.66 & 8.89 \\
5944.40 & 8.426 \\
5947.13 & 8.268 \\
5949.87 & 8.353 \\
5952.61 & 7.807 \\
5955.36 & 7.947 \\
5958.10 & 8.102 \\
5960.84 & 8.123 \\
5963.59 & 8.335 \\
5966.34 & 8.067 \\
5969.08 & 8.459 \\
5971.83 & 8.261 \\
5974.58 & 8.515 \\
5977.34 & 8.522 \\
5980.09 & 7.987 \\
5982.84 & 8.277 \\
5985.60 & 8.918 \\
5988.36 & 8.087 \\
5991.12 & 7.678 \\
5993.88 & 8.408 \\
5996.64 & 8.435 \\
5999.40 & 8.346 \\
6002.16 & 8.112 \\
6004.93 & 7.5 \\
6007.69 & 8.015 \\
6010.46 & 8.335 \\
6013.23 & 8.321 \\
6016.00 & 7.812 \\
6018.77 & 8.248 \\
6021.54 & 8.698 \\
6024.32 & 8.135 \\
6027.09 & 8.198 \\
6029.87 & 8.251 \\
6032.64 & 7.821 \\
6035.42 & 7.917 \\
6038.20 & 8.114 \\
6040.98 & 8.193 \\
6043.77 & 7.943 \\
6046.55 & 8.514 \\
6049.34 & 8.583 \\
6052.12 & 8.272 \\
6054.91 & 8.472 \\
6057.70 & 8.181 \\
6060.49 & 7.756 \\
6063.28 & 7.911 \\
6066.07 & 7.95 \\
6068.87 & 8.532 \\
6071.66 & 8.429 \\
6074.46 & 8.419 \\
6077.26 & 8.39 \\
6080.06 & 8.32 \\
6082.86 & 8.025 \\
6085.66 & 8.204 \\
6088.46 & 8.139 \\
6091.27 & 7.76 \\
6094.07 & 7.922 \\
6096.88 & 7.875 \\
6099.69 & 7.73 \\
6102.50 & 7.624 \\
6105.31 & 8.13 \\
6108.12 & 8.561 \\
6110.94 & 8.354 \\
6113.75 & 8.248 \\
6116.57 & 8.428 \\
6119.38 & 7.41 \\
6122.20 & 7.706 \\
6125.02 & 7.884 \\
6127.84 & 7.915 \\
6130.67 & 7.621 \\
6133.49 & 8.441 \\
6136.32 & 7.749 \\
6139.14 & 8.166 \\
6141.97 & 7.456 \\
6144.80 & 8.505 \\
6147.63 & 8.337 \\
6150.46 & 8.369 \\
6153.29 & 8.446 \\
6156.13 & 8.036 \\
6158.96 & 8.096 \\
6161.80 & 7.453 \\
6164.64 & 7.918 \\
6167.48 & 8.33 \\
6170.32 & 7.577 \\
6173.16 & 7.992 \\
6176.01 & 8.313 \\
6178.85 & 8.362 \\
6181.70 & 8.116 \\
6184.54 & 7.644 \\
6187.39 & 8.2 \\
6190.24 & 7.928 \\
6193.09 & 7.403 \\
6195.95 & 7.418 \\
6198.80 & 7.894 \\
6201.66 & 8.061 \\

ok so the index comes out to 0.5 Ang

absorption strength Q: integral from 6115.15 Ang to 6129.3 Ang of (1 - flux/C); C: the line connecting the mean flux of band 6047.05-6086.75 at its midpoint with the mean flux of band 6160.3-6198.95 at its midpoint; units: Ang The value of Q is 0.4 Ang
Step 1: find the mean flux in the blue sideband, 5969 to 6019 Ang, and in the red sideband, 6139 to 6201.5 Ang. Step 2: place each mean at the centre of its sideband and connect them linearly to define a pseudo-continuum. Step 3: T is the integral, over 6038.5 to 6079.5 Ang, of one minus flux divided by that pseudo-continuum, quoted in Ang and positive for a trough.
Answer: -0.6 Ang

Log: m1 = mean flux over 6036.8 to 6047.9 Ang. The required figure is 8.19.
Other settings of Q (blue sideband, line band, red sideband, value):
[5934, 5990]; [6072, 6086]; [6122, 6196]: -0.3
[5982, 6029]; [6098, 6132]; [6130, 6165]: 0.5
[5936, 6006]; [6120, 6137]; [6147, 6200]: 0.4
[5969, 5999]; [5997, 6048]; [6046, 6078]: 0.9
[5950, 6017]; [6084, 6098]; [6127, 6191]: 0.2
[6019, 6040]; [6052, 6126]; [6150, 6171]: 0.1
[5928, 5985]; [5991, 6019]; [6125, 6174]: 0.4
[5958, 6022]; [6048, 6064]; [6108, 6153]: -0.1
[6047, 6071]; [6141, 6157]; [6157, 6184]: -0.3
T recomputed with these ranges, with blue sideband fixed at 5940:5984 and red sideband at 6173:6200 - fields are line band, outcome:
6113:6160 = -0.3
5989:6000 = 0.0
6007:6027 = -0.1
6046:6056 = -0.4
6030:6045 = 0.3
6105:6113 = -0.3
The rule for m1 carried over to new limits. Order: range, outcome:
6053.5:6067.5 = 8.05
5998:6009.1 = 8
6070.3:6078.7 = 8.41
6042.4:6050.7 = 8.35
